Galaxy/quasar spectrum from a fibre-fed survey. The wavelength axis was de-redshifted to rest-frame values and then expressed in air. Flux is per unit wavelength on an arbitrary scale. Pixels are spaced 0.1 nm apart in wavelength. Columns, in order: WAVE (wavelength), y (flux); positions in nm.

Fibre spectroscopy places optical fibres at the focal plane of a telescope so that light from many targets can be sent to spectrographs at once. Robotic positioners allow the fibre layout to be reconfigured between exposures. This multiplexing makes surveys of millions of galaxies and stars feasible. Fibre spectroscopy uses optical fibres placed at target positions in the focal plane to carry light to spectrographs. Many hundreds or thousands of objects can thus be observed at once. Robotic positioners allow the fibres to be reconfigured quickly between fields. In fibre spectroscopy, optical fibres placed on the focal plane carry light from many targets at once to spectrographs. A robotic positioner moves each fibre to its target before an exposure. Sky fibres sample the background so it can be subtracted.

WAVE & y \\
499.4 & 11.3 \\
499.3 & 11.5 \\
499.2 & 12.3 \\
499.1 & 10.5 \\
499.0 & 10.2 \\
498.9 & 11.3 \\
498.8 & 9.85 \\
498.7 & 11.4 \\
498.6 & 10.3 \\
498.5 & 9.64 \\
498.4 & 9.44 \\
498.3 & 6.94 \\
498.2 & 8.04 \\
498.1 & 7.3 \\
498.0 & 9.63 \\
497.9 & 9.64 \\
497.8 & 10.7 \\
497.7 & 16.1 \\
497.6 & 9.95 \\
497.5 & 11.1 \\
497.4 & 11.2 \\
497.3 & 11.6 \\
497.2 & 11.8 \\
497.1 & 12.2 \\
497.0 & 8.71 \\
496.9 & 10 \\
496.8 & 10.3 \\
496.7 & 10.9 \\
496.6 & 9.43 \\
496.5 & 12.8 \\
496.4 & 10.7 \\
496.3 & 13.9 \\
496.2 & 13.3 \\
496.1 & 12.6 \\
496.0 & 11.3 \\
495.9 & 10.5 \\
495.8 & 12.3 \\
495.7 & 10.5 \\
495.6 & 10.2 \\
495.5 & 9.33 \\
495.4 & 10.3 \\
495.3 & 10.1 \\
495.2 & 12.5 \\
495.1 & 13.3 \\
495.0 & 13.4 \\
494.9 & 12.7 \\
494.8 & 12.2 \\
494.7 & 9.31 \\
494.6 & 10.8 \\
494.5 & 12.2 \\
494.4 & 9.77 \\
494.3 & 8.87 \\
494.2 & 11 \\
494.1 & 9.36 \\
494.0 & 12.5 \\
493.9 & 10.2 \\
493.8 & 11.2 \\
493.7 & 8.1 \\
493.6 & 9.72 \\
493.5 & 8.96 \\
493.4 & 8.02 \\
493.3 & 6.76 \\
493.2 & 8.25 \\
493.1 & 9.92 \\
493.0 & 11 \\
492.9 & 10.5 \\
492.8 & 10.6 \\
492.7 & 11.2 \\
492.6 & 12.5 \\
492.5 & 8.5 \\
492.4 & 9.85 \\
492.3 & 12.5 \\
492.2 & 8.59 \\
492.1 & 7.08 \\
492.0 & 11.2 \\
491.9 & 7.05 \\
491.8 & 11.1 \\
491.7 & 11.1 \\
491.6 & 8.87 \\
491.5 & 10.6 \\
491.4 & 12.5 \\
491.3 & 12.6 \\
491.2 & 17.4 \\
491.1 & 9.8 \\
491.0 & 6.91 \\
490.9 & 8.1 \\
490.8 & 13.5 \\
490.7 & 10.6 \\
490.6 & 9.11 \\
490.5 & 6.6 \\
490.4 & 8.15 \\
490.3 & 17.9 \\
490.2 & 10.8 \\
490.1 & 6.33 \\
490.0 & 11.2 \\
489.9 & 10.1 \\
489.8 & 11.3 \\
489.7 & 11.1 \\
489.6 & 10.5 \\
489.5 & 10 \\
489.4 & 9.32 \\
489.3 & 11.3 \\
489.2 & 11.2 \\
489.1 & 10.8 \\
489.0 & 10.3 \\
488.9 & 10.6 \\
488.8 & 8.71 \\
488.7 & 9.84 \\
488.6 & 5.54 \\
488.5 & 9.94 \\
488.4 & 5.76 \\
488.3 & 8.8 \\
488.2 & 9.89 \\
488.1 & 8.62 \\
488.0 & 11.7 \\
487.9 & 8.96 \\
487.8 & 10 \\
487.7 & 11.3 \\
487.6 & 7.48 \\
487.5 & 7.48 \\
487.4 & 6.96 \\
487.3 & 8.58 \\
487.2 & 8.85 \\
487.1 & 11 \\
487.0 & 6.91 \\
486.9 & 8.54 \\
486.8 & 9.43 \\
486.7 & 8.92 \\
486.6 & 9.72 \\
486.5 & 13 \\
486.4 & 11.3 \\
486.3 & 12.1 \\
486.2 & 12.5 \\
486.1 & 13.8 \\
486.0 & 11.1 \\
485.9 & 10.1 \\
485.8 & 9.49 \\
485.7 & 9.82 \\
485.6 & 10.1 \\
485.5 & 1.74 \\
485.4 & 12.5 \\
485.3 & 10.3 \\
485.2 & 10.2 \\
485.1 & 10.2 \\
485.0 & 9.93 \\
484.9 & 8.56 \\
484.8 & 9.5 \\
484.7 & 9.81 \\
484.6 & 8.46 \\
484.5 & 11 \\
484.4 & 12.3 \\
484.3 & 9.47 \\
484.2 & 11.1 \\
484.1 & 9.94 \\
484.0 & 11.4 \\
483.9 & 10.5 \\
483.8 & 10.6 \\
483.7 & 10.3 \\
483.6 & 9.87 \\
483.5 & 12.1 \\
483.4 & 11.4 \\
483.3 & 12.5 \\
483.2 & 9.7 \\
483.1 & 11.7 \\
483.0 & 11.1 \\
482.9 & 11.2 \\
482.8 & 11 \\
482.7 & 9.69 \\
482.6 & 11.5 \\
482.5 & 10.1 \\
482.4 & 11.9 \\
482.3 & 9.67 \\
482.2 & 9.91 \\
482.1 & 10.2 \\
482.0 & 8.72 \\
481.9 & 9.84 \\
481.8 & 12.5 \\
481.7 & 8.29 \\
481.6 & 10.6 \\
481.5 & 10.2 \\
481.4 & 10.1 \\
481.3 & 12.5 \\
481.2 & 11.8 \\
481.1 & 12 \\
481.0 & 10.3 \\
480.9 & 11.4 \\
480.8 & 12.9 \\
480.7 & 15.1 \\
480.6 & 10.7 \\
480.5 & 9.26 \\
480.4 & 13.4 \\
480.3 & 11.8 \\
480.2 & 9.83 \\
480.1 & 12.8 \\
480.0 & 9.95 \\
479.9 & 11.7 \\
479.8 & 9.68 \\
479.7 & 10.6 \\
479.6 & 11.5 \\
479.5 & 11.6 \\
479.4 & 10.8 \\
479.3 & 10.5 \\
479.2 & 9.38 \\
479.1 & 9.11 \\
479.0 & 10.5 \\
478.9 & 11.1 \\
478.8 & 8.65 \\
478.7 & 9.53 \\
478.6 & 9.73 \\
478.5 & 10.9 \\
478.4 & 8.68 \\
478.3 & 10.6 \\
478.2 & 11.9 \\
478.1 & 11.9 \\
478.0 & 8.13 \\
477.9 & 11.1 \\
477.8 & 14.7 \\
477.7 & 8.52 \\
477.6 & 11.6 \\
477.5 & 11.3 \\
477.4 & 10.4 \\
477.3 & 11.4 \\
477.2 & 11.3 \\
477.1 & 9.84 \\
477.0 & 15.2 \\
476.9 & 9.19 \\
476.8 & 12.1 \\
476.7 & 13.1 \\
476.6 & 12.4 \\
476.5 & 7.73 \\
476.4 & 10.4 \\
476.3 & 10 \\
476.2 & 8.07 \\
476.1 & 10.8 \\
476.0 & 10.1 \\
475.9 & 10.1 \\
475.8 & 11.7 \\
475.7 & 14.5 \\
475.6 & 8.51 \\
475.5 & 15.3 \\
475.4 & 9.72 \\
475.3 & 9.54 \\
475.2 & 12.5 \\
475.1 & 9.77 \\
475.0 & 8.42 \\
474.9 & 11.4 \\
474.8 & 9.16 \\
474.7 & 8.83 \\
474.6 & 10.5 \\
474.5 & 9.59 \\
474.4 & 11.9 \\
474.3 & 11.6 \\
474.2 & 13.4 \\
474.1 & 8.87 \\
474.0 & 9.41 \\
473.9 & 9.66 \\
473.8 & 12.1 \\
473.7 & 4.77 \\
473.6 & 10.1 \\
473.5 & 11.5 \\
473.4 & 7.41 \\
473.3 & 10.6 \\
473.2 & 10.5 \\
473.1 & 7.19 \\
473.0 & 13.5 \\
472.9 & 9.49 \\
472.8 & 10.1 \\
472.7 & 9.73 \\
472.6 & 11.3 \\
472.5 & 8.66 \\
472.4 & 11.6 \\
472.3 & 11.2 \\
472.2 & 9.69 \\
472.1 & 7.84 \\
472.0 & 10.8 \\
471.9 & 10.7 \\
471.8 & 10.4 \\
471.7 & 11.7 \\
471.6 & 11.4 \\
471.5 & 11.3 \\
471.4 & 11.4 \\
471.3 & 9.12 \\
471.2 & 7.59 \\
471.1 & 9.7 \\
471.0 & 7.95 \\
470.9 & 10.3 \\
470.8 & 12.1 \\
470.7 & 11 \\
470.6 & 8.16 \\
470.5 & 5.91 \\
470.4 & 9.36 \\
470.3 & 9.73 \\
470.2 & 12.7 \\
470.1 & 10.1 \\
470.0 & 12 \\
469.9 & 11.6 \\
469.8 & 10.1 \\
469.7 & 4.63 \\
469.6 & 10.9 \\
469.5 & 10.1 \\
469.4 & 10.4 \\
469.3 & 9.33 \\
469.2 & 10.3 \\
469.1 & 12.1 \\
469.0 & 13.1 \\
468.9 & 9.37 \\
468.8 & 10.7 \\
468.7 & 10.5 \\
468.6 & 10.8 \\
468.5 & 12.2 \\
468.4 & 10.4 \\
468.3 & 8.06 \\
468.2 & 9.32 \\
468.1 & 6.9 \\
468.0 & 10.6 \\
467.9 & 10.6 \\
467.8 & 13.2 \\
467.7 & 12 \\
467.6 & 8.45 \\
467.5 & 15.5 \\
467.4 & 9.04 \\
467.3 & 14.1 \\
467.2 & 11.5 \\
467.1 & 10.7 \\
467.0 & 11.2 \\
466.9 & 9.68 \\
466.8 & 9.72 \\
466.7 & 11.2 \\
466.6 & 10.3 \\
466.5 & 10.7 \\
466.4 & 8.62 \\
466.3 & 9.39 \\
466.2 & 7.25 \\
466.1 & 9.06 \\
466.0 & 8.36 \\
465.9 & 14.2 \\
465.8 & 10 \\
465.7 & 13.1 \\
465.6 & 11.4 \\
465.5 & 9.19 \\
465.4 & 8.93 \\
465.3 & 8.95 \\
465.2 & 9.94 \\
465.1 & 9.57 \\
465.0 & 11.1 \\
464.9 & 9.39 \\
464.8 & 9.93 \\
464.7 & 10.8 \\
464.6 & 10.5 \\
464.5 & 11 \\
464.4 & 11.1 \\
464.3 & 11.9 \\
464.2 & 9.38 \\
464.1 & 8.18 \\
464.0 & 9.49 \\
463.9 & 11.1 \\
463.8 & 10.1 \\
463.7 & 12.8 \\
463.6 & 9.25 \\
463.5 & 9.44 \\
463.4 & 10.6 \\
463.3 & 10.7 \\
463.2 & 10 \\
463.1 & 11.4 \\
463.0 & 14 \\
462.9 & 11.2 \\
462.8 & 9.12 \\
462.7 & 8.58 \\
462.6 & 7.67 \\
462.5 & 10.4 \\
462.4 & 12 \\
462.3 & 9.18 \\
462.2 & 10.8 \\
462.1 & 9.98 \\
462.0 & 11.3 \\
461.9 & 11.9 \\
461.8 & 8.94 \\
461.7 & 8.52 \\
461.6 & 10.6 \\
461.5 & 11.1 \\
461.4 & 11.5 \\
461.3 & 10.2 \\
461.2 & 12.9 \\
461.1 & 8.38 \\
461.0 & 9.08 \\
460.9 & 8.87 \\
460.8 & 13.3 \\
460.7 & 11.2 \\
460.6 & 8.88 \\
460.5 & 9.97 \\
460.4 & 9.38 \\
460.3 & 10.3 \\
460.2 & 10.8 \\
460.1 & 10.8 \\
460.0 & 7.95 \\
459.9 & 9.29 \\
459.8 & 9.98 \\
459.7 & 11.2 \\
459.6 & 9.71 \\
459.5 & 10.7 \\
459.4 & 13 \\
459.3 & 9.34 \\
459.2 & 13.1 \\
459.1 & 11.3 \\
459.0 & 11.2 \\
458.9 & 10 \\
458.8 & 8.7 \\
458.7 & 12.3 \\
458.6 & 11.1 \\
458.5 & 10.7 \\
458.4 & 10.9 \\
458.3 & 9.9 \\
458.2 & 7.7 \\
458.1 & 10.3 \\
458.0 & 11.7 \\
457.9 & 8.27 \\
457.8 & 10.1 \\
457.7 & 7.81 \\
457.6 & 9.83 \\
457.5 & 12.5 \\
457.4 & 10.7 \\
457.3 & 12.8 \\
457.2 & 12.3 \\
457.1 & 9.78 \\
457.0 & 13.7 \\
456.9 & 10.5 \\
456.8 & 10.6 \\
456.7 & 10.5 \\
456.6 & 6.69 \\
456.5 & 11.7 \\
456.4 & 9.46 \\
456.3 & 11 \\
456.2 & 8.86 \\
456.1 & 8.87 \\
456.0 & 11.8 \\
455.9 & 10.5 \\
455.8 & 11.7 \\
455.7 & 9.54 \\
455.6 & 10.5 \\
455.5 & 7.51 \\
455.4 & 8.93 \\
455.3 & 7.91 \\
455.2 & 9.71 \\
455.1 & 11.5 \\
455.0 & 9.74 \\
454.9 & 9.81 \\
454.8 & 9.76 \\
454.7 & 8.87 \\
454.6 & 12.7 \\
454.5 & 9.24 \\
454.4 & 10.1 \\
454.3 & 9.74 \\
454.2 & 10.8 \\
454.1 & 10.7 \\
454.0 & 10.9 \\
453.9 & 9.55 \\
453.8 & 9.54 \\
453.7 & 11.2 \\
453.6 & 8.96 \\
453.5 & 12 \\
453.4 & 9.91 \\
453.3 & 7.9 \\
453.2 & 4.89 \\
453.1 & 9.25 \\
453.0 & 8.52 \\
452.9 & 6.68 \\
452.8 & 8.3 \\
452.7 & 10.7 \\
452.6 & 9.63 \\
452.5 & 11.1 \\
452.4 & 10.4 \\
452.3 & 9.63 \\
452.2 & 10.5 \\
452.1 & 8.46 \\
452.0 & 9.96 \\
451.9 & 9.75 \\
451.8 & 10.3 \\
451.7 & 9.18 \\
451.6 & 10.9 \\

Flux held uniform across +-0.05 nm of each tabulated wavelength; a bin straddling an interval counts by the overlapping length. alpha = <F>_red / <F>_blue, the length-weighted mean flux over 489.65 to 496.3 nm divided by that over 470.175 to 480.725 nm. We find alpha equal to 1.0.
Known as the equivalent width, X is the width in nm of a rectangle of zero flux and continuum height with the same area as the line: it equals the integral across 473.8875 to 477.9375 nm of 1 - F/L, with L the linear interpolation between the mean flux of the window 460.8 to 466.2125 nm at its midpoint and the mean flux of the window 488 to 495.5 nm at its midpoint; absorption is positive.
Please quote -0.22 nm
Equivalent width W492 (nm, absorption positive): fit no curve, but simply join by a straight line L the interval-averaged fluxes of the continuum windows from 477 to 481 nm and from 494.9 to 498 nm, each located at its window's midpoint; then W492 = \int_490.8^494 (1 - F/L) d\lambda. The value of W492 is 0.32 nm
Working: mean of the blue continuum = 10.9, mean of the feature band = 10.1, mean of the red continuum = 11.3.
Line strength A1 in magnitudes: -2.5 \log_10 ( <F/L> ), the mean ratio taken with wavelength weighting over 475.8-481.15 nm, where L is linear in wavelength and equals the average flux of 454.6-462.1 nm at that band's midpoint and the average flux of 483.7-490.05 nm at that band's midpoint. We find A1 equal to -0.09 mag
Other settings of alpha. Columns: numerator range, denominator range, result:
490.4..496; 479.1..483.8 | 0.95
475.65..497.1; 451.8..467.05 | 1.03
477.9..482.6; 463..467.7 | 1.03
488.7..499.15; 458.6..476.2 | 1.02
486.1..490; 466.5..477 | 0.94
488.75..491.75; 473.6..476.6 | 1.02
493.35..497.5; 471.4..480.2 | 1.04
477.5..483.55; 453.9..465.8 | 1.05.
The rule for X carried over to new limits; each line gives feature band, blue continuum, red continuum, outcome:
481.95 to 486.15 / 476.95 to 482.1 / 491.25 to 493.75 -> 0.08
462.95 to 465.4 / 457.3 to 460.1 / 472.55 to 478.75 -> 0.01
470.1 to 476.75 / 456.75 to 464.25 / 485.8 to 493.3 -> 0.01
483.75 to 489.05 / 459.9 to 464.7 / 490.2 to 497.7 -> 0.45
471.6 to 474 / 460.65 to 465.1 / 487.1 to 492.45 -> 0.04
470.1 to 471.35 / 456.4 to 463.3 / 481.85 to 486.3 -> 0.11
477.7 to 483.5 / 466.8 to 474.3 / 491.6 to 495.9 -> -0.30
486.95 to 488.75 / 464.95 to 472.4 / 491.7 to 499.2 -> 0.29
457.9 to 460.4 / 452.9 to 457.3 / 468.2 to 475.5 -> -0.11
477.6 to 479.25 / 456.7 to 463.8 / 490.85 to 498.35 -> 0.03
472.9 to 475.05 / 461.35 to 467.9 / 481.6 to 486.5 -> 0.09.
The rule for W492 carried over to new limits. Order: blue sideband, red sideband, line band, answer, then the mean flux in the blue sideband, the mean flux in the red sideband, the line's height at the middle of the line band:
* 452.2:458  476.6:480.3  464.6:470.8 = 0.07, 9.95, 10.8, 10.4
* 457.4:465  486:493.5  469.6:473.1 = 0.06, 10.4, 9.98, 10.2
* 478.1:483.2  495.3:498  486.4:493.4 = 0.72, 10.8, 11.2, 11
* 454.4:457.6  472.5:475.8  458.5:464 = -0.08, 10.3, 10.3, 10.3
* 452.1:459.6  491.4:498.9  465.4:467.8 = -0.10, 10.1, 10.5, 10.2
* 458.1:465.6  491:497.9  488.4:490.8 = 0.15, 10.3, 10.8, 10.7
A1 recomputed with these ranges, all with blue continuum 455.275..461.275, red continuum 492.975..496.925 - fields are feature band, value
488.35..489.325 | 0.14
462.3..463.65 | 0.01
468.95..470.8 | 0.03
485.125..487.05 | 0.06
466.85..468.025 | -0.10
